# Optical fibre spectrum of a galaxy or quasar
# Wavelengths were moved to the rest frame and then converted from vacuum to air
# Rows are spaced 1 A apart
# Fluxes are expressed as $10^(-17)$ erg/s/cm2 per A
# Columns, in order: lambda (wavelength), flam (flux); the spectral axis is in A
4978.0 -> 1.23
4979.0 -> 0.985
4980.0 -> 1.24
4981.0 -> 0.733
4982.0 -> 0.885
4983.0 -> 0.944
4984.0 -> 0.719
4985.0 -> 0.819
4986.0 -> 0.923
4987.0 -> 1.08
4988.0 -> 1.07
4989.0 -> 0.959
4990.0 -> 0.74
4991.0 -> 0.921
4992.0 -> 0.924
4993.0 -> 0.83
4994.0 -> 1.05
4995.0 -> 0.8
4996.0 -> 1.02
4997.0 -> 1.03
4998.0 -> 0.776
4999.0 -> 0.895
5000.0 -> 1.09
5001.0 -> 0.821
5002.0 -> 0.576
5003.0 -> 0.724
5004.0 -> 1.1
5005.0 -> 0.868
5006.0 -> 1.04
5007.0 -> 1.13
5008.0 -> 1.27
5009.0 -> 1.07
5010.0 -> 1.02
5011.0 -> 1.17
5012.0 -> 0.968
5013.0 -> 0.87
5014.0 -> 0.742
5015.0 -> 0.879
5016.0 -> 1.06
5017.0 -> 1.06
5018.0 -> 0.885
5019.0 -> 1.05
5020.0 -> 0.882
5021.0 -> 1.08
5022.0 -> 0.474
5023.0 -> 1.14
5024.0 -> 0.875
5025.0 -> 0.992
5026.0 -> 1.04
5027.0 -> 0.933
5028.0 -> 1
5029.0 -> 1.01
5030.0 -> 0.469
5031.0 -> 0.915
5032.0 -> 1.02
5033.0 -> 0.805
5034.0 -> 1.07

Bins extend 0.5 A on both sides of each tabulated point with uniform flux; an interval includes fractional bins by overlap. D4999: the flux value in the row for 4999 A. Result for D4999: 0.895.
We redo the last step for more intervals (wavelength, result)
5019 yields 1.05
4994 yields 1.05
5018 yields 0.885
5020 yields 0.882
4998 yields 0.776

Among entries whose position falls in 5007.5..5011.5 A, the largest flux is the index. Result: 1.27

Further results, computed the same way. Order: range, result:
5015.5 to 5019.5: 1.06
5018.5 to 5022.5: 1.08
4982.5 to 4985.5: 0.944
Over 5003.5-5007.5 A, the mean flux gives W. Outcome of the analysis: 1.03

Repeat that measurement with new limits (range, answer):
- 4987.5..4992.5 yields 0.923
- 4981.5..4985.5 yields 0.842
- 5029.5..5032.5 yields 0.801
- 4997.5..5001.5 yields 0.895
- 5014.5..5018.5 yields 0.971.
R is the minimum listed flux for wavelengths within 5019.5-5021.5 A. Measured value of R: 0.882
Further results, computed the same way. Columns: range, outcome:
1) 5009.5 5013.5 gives 0.87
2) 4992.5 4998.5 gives 0.776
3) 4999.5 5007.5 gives 0.576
